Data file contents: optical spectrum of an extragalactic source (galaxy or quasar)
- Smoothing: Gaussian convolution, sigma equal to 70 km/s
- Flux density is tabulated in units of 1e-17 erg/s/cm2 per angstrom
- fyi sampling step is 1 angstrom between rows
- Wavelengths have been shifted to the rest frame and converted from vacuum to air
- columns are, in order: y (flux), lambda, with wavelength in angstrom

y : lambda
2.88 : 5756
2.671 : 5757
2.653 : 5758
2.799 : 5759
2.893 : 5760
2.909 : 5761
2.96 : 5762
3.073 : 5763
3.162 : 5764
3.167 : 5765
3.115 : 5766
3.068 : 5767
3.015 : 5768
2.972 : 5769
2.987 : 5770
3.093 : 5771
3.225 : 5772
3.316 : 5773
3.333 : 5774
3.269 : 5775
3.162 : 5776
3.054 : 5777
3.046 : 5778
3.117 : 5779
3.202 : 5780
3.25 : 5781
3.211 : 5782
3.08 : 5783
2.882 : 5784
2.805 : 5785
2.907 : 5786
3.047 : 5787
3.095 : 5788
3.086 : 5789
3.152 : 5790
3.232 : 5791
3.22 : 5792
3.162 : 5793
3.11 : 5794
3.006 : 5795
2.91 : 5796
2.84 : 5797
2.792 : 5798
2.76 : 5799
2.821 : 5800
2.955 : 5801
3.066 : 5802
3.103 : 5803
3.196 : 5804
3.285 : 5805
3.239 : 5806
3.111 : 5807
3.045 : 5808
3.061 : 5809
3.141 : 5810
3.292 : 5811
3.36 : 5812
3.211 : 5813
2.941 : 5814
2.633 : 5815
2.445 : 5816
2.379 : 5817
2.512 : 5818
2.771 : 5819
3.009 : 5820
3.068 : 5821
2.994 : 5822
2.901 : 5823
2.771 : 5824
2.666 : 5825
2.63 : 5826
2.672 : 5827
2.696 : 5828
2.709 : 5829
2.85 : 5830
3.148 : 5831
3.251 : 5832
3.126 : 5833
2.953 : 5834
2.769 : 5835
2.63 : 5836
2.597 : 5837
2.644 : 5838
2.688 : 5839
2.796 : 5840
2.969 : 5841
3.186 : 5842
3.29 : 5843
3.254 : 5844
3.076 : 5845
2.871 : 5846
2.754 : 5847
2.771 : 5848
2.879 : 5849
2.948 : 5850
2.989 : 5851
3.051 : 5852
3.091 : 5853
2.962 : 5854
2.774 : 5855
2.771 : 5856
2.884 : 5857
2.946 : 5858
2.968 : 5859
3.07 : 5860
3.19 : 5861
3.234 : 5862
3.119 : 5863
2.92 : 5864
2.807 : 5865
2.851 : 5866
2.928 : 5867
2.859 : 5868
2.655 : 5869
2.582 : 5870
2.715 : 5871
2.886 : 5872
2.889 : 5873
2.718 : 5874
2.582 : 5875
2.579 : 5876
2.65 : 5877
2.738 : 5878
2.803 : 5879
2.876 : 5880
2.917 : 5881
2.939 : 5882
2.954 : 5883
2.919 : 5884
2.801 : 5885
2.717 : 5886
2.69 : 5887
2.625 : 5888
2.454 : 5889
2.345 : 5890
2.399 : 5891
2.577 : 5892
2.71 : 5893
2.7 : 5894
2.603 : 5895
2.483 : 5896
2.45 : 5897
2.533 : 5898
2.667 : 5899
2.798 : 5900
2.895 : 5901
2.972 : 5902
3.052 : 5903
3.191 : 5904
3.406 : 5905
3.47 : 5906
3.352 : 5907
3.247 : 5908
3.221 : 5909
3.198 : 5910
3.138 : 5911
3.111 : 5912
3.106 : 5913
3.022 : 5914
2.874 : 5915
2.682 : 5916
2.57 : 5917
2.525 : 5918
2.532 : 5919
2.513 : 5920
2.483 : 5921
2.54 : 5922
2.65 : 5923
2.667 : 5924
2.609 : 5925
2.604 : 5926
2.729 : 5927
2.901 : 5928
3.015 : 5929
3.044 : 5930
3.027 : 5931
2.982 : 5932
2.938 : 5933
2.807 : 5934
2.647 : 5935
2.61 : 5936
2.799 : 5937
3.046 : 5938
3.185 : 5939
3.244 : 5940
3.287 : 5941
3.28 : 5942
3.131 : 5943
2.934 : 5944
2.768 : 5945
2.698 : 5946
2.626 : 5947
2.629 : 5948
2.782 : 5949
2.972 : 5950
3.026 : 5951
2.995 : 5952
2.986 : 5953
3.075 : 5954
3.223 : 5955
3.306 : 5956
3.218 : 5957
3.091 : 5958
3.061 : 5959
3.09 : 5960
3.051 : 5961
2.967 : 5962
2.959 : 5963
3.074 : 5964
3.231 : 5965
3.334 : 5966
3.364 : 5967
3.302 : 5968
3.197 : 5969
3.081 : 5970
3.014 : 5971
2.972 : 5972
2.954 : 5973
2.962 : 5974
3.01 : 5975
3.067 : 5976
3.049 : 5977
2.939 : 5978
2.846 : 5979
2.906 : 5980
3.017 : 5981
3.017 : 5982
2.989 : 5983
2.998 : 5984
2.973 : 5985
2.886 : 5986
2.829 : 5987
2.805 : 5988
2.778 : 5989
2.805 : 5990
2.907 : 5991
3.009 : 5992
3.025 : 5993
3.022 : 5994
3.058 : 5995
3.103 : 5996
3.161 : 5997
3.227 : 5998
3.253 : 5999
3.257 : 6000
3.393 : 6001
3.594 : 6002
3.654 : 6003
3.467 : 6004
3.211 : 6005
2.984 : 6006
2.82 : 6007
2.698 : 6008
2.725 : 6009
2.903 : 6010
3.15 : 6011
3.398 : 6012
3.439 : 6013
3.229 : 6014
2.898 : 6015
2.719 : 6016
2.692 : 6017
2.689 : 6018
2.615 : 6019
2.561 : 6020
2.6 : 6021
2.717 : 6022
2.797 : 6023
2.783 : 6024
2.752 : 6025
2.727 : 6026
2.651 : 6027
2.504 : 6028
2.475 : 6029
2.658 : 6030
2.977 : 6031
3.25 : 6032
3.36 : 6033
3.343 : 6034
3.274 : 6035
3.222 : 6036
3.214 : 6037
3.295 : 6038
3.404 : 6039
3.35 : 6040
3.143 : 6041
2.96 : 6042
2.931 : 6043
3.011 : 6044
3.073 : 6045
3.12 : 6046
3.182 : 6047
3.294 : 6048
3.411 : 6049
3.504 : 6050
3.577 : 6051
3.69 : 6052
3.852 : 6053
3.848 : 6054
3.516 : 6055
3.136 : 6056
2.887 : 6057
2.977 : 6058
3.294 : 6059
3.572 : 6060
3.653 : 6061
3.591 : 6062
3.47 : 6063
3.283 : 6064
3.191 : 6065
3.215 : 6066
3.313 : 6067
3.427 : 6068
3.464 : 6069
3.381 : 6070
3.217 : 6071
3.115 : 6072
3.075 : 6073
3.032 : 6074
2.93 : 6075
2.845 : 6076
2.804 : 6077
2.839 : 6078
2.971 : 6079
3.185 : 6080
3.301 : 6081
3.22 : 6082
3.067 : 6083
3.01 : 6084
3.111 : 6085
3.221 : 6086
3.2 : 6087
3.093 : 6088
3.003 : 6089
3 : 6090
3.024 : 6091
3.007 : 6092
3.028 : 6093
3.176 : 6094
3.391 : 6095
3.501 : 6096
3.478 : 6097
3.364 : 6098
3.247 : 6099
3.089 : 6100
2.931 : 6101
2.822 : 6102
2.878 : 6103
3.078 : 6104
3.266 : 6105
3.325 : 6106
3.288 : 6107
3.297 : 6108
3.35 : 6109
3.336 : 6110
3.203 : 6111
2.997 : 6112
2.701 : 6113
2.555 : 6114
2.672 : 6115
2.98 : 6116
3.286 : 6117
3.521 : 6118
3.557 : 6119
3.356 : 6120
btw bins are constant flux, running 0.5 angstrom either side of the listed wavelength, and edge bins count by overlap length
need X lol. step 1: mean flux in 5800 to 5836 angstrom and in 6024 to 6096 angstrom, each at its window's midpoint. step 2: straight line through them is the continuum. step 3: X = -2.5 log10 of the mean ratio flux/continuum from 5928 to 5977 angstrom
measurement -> 0.017 mag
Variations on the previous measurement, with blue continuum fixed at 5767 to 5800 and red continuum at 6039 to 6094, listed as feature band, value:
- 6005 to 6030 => 0.135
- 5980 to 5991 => 0.095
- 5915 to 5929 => 0.189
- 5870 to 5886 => 0.121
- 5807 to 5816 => 0.011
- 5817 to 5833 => 0.093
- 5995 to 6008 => -0.016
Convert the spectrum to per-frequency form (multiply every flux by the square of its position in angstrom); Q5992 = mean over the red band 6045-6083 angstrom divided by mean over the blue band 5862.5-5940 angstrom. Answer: 1.23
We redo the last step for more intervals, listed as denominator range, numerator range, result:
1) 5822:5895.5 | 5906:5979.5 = 1.08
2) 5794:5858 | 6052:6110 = 1.20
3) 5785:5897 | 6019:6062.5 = 1.16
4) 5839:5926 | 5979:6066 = 1.14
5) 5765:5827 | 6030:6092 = 1.17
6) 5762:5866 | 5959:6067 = 1.11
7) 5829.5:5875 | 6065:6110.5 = 1.17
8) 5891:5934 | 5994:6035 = 1.09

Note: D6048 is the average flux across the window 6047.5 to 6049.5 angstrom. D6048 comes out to 3.35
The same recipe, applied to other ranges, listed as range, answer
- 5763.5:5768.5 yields 3.11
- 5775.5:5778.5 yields 3.09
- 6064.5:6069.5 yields 3.32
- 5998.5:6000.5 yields 3.25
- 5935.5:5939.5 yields 2.91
